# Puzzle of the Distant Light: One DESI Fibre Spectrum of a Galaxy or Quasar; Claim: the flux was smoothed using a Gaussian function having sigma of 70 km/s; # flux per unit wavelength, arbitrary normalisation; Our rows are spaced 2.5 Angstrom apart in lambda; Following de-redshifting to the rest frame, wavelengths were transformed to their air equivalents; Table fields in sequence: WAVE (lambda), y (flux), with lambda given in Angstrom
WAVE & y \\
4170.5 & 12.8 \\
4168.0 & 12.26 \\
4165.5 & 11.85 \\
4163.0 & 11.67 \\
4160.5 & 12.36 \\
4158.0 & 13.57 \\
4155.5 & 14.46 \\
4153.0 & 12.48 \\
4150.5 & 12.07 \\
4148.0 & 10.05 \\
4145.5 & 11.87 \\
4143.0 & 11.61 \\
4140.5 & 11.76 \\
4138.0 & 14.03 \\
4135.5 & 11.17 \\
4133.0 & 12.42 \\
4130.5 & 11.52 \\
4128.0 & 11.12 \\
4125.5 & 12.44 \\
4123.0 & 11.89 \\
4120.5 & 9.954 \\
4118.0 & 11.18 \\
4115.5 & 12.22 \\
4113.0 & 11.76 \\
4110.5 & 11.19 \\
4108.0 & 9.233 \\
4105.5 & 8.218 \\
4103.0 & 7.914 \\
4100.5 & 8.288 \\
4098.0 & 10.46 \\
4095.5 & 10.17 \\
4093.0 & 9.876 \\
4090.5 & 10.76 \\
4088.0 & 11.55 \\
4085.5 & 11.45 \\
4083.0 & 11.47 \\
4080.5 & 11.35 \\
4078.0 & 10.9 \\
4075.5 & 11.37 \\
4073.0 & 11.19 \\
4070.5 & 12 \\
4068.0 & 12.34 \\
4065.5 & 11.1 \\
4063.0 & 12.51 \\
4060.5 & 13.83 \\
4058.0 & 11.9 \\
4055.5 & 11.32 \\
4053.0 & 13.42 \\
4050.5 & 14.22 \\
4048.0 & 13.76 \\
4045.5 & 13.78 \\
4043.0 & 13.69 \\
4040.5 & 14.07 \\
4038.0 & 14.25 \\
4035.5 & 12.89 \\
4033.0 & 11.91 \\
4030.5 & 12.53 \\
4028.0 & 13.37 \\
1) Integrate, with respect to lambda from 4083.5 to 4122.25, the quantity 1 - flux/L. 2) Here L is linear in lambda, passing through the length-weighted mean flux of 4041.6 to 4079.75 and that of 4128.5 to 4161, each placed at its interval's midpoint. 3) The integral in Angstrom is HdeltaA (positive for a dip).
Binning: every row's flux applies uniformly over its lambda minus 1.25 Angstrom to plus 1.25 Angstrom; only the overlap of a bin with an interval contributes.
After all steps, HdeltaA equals 6.4 Angstrom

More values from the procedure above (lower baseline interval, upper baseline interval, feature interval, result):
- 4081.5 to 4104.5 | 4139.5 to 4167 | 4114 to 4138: -0.8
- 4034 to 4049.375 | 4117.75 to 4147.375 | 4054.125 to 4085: 3.1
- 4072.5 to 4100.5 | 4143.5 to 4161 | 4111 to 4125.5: 0.1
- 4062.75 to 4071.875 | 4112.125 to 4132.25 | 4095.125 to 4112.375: 3.3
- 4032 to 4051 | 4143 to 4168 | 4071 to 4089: 2.4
